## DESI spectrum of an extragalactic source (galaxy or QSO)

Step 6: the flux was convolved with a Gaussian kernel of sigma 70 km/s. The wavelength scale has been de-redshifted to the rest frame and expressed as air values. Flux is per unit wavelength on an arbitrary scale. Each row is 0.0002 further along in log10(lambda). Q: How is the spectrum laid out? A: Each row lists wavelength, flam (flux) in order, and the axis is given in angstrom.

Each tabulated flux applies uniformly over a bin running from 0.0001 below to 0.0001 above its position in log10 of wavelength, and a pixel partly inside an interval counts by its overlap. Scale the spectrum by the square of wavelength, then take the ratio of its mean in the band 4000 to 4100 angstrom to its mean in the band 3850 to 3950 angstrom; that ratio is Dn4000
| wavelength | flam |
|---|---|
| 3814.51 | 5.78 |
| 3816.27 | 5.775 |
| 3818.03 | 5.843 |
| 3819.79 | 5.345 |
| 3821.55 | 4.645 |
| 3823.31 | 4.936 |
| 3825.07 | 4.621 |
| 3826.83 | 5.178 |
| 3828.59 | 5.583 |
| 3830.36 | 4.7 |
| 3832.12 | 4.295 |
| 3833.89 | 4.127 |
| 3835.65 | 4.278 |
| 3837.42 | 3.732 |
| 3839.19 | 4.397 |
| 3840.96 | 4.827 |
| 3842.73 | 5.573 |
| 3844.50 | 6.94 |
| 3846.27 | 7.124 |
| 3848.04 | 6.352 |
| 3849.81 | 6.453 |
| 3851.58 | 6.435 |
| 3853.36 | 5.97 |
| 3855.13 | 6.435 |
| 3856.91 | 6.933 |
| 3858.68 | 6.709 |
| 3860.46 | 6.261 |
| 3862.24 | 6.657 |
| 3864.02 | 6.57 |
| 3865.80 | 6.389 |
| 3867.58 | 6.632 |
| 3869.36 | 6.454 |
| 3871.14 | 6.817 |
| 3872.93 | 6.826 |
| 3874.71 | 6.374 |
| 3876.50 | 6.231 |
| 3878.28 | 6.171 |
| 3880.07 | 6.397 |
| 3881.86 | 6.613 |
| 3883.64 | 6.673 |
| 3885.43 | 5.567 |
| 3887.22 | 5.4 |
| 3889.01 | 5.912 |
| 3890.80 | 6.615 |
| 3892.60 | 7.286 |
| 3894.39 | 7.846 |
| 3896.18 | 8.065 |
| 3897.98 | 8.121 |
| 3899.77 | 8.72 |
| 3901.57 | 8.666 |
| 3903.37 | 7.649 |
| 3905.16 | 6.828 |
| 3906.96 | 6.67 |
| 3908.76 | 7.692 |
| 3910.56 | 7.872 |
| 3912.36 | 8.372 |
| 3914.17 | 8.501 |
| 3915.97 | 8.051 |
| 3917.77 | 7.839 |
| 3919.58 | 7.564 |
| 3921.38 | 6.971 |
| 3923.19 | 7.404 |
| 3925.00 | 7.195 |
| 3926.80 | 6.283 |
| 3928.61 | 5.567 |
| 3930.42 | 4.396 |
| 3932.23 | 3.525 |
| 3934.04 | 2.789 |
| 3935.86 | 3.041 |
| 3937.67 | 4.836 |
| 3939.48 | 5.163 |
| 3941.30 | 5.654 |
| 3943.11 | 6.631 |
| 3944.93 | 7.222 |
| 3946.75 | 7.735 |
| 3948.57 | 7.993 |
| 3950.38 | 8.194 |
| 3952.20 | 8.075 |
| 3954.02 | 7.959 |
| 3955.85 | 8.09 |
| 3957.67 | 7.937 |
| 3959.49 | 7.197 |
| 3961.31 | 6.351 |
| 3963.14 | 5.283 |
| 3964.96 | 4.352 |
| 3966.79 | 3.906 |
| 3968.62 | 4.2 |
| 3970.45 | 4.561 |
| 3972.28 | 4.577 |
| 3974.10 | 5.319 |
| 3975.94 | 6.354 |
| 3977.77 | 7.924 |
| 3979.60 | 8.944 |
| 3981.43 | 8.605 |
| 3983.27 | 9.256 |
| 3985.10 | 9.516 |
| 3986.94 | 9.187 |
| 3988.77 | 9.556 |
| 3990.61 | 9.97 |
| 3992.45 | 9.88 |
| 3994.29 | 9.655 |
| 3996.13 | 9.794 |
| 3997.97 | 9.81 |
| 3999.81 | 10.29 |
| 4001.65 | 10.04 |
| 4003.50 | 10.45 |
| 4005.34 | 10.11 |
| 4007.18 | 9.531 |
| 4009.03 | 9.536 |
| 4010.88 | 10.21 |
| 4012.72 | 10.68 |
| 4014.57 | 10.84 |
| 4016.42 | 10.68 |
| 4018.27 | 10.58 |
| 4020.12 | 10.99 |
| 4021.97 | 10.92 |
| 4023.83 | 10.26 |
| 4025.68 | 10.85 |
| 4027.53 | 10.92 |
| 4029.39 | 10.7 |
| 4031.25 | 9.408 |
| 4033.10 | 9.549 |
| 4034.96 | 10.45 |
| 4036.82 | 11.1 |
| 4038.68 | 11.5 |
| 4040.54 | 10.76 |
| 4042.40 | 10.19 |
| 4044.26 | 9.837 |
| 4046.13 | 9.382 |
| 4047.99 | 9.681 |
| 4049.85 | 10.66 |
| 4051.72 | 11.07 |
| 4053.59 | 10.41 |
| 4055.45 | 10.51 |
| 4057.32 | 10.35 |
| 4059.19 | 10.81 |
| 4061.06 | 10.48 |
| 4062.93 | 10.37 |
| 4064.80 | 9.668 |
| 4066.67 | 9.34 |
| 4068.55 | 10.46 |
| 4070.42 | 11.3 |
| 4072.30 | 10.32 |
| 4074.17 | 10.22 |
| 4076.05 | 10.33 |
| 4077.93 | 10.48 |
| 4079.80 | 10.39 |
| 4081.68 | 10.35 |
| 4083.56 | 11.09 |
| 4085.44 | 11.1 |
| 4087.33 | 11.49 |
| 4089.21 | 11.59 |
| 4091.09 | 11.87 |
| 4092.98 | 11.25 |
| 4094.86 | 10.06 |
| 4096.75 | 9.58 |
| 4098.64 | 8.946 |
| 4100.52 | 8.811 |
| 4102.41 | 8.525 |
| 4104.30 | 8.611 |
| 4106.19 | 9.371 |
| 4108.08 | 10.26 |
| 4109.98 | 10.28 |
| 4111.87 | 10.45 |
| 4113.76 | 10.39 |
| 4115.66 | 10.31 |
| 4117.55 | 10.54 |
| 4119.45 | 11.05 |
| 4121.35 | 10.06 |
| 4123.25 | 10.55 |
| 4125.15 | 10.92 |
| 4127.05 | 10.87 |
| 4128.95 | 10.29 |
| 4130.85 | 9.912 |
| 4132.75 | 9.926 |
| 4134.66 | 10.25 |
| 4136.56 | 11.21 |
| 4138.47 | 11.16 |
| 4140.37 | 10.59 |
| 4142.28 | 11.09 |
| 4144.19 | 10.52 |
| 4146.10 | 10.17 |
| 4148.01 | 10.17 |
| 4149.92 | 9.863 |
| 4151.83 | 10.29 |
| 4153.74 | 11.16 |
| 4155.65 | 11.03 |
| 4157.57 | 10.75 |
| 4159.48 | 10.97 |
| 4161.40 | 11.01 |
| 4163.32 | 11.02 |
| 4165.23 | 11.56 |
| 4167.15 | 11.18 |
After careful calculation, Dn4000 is 1.7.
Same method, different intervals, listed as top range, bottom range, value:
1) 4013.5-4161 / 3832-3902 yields 1.83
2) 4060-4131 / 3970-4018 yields 1.19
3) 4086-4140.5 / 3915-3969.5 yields 1.80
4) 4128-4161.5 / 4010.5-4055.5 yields 1.06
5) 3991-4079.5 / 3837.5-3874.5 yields 1.80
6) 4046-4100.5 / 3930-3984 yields 1.78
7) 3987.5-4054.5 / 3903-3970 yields 1.65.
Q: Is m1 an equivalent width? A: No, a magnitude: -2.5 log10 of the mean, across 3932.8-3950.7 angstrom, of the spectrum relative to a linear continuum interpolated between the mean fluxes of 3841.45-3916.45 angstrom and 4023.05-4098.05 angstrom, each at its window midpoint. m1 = 0.37 mag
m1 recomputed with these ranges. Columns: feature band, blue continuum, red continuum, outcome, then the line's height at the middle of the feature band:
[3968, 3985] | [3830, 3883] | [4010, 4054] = 0.31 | 9.07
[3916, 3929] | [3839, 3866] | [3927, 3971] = -0.18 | 5.99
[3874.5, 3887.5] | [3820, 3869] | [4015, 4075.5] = 0.06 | 6.53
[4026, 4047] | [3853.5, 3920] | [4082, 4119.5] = -0.12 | 9.29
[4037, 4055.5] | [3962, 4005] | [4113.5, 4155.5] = -0.16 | 9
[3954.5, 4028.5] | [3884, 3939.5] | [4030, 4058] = 0.03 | 8.88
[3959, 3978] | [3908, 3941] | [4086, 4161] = 0.32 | 7.17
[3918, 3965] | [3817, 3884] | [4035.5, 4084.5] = 0.23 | 7.84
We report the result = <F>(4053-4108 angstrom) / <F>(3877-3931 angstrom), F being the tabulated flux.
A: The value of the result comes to 1.45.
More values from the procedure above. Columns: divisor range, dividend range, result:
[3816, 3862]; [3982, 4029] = 1.83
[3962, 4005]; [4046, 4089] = 1.32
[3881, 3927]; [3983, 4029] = 1.38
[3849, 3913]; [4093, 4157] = 1.49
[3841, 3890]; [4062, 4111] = 1.60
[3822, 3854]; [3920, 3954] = 1.15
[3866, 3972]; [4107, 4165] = 1.61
